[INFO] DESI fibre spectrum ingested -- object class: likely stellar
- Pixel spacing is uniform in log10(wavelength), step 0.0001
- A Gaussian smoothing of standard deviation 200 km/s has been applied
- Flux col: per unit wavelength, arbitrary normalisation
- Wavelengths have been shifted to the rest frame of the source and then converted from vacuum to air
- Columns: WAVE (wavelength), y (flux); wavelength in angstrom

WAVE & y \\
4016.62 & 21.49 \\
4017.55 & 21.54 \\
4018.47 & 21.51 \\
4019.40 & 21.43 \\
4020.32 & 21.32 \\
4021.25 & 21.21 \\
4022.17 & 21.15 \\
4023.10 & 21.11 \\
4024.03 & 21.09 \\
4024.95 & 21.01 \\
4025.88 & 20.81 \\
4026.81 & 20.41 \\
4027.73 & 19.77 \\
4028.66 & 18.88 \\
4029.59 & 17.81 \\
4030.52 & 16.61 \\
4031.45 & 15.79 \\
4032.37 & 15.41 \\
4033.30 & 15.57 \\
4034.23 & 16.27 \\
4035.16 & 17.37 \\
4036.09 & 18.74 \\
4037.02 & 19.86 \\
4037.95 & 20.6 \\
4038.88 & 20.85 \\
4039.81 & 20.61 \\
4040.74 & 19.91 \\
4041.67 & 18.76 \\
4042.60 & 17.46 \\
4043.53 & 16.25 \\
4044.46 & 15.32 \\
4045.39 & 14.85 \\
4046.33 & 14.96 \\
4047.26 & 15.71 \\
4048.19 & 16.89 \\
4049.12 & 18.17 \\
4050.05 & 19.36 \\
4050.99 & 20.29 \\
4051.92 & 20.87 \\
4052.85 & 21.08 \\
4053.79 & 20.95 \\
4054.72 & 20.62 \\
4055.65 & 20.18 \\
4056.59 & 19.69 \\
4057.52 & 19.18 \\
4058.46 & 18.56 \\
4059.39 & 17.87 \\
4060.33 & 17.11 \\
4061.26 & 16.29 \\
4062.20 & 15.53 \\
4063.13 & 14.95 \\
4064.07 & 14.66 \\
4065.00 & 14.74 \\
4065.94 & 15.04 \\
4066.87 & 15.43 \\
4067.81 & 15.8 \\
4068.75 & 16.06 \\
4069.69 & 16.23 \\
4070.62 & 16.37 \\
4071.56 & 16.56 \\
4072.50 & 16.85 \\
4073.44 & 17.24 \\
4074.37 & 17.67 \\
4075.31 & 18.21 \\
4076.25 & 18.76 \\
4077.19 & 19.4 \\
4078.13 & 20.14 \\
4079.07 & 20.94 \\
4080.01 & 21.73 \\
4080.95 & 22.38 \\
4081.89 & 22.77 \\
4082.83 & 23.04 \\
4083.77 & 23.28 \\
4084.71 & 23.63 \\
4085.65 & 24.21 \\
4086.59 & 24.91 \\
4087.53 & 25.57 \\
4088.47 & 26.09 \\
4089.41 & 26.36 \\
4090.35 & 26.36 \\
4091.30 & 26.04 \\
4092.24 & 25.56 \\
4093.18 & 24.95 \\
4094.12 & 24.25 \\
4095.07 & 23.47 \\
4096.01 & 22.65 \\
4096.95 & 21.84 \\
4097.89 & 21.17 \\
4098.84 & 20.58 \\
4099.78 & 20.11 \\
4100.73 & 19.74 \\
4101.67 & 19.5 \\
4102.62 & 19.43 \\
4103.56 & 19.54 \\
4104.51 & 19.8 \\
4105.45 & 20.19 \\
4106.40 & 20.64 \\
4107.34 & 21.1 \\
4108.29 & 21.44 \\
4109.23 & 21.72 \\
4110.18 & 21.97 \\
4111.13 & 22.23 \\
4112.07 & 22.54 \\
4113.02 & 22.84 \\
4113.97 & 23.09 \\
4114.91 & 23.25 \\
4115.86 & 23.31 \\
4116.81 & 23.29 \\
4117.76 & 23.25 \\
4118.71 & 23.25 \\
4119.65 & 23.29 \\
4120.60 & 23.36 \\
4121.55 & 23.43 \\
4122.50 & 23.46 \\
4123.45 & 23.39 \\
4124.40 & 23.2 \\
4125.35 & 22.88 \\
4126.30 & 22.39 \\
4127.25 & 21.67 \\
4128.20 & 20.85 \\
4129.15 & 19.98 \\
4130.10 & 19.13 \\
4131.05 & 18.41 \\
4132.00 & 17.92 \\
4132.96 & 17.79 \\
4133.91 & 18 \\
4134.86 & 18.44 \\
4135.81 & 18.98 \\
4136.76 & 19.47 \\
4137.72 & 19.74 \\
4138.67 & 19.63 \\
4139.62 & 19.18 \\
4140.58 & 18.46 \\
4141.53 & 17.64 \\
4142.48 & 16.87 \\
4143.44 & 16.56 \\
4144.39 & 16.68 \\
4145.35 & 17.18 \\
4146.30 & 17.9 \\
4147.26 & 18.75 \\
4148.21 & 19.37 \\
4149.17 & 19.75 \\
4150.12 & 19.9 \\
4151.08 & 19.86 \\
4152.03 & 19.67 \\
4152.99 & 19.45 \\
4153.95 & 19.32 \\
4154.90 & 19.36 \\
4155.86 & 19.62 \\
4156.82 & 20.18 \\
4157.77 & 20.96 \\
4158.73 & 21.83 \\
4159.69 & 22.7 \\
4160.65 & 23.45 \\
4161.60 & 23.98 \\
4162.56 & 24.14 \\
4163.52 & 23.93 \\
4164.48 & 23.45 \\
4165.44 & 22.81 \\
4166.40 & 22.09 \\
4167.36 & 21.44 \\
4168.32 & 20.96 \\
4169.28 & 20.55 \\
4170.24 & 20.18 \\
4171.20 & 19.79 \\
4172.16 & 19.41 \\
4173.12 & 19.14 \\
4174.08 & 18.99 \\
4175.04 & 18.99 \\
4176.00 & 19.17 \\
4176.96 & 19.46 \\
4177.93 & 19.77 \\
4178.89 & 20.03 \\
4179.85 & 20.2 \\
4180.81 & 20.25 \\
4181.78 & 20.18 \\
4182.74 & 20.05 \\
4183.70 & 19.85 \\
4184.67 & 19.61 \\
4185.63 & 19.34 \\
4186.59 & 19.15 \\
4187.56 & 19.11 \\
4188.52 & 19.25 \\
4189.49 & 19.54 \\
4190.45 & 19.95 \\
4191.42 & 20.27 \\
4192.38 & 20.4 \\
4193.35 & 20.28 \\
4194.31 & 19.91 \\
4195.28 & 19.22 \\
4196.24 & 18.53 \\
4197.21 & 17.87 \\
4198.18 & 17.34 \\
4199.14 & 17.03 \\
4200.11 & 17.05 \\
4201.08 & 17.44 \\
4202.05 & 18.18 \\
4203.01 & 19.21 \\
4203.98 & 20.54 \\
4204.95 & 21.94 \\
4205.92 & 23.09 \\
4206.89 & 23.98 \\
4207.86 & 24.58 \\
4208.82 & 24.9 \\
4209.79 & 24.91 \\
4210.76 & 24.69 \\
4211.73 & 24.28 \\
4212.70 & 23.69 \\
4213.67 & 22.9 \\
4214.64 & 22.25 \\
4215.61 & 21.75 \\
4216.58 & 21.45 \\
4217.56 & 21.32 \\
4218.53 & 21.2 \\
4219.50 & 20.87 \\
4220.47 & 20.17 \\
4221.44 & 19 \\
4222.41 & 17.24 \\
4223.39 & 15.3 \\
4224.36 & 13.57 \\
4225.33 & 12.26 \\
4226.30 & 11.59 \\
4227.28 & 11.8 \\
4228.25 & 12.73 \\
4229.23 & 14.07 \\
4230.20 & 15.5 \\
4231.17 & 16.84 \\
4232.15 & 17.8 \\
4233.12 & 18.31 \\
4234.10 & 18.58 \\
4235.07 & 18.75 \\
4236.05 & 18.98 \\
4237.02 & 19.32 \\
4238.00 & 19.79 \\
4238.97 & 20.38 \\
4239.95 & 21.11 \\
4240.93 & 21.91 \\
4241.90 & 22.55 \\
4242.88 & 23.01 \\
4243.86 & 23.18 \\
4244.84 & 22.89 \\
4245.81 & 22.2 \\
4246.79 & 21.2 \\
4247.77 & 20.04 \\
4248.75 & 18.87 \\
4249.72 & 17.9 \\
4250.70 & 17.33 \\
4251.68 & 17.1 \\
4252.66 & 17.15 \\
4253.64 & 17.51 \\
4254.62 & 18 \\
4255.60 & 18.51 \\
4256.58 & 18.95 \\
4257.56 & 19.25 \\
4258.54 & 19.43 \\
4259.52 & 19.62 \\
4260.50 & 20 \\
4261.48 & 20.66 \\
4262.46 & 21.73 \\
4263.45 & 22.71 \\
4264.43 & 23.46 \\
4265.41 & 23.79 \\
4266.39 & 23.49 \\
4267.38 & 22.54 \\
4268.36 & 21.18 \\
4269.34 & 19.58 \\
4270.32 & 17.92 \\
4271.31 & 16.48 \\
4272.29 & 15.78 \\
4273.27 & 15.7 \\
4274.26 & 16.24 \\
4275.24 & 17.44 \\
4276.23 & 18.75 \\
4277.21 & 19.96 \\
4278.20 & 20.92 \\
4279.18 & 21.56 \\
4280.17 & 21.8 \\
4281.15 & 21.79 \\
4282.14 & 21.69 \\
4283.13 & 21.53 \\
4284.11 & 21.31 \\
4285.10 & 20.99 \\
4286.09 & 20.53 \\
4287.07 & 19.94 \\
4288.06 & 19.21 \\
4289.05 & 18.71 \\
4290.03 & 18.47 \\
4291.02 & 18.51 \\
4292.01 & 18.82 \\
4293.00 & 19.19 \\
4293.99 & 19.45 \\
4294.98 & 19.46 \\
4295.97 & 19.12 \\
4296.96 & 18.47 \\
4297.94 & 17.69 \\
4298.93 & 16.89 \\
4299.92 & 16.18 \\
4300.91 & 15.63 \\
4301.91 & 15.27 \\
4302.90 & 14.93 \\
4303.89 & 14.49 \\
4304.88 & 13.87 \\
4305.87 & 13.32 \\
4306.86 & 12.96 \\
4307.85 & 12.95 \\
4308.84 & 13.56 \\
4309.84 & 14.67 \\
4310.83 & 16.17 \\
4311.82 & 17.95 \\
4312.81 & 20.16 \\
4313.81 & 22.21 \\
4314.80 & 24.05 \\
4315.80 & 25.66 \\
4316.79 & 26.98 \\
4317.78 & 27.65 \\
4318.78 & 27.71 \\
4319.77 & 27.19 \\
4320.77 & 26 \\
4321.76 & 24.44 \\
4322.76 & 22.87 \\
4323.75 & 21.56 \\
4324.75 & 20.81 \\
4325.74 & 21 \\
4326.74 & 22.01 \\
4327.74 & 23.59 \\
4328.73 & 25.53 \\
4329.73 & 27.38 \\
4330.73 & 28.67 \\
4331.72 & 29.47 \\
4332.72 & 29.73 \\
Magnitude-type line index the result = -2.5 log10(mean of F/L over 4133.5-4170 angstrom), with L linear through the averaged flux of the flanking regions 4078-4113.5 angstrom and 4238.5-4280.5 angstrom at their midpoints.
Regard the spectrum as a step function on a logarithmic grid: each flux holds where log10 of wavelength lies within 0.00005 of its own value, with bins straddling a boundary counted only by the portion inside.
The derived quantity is 0.08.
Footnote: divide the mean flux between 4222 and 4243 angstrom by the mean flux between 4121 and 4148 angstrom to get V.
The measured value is 0.9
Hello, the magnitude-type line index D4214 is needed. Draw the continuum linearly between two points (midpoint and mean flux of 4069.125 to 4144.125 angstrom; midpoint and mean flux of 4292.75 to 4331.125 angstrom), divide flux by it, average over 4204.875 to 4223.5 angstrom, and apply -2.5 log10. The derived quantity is -0.07 mag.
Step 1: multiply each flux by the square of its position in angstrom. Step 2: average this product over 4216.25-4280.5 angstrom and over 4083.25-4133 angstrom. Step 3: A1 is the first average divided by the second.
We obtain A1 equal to 0.91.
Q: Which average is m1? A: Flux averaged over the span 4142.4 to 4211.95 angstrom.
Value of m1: 20.3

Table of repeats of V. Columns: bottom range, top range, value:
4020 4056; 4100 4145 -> 1.10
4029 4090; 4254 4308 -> 1.00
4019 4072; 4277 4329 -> 1.10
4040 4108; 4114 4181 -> 1.04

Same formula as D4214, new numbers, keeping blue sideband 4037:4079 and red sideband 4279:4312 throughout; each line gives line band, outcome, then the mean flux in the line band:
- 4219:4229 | 0.157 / 15.4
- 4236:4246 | -0.203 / 21.5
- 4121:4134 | -0.177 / 21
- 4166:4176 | -0.131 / 20.1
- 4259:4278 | -0.118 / 19.9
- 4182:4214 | -0.154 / 20.5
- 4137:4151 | -0.038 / 18.5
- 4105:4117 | -0.234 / 22.1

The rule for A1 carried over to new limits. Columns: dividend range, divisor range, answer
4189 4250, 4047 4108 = 1.05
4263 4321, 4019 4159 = 1.07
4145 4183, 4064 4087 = 1.12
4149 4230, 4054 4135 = 1.01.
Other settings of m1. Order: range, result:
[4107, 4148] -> 20.6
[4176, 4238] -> 19.3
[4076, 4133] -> 22.2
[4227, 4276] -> 19.2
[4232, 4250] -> 20.4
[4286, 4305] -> 17.8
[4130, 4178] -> 19.8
